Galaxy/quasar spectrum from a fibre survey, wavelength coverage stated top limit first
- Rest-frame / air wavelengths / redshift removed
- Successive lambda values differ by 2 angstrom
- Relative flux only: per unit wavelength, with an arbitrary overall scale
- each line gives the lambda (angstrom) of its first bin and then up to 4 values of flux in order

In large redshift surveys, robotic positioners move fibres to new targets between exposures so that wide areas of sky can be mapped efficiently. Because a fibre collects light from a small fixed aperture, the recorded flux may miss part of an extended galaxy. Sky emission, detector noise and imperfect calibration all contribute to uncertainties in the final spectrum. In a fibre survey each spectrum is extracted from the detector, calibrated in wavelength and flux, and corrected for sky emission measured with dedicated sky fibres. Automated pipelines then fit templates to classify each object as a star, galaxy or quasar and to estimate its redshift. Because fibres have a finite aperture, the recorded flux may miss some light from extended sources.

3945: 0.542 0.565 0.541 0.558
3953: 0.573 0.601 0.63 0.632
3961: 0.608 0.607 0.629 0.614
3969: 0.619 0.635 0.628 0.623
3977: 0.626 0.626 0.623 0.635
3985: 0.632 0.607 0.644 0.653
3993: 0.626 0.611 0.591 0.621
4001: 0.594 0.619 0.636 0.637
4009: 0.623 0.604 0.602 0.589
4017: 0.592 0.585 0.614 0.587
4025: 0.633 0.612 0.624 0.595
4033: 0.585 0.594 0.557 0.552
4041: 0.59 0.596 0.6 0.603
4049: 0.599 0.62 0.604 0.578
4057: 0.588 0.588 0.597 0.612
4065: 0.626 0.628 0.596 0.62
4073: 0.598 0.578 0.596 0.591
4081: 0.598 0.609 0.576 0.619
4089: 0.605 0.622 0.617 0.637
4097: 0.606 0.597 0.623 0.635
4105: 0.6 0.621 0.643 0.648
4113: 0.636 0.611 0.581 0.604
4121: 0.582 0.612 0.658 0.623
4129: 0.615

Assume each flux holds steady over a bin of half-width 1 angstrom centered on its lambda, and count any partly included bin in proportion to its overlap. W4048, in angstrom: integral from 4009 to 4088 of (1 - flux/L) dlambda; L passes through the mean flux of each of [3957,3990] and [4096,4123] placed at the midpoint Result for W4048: 2.6 angstrom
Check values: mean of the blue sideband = 0.624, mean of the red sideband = 0.614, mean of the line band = 0.599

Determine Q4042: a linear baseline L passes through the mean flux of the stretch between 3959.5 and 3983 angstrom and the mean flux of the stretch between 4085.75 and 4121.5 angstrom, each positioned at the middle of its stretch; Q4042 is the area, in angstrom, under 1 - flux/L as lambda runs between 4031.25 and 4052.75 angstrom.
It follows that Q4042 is 1.0 angstrom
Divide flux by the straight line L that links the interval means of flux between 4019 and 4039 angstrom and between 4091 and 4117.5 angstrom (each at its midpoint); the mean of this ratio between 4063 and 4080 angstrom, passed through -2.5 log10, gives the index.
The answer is 0.01 mag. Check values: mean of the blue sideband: 0.597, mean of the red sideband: 0.62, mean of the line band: 0.605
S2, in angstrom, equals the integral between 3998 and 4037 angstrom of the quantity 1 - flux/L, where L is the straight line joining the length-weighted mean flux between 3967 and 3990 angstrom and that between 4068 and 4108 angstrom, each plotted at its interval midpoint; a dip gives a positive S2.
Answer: 0.8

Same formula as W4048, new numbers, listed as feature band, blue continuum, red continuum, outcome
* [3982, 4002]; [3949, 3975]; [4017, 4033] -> -0.48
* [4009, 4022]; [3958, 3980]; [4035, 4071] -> 0.18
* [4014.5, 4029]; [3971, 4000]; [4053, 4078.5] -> 0.24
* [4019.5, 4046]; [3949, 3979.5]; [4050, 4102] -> 0.54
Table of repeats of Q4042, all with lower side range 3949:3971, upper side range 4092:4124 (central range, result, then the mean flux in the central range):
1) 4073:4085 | 0.4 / 0.593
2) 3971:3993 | -0.8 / 0.63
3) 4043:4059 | 0.4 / 0.598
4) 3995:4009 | -0.2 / 0.616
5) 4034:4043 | 0.5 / 0.576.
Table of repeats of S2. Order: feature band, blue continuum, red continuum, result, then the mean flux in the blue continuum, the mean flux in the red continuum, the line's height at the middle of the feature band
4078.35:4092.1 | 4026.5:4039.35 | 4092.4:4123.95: 0.10 angstrom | 0.589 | 0.616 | 0.608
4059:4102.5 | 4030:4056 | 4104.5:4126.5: -0.16 angstrom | 0.59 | 0.618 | 0.605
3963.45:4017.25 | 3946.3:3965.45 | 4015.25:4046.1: -2.37 angstrom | 0.594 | 0.594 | 0.594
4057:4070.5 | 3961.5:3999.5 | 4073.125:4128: 0.19 angstrom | 0.624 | 0.612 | 0.615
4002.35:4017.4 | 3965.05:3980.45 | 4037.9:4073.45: 0.00 angstrom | 0.625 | 0.6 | 0.613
